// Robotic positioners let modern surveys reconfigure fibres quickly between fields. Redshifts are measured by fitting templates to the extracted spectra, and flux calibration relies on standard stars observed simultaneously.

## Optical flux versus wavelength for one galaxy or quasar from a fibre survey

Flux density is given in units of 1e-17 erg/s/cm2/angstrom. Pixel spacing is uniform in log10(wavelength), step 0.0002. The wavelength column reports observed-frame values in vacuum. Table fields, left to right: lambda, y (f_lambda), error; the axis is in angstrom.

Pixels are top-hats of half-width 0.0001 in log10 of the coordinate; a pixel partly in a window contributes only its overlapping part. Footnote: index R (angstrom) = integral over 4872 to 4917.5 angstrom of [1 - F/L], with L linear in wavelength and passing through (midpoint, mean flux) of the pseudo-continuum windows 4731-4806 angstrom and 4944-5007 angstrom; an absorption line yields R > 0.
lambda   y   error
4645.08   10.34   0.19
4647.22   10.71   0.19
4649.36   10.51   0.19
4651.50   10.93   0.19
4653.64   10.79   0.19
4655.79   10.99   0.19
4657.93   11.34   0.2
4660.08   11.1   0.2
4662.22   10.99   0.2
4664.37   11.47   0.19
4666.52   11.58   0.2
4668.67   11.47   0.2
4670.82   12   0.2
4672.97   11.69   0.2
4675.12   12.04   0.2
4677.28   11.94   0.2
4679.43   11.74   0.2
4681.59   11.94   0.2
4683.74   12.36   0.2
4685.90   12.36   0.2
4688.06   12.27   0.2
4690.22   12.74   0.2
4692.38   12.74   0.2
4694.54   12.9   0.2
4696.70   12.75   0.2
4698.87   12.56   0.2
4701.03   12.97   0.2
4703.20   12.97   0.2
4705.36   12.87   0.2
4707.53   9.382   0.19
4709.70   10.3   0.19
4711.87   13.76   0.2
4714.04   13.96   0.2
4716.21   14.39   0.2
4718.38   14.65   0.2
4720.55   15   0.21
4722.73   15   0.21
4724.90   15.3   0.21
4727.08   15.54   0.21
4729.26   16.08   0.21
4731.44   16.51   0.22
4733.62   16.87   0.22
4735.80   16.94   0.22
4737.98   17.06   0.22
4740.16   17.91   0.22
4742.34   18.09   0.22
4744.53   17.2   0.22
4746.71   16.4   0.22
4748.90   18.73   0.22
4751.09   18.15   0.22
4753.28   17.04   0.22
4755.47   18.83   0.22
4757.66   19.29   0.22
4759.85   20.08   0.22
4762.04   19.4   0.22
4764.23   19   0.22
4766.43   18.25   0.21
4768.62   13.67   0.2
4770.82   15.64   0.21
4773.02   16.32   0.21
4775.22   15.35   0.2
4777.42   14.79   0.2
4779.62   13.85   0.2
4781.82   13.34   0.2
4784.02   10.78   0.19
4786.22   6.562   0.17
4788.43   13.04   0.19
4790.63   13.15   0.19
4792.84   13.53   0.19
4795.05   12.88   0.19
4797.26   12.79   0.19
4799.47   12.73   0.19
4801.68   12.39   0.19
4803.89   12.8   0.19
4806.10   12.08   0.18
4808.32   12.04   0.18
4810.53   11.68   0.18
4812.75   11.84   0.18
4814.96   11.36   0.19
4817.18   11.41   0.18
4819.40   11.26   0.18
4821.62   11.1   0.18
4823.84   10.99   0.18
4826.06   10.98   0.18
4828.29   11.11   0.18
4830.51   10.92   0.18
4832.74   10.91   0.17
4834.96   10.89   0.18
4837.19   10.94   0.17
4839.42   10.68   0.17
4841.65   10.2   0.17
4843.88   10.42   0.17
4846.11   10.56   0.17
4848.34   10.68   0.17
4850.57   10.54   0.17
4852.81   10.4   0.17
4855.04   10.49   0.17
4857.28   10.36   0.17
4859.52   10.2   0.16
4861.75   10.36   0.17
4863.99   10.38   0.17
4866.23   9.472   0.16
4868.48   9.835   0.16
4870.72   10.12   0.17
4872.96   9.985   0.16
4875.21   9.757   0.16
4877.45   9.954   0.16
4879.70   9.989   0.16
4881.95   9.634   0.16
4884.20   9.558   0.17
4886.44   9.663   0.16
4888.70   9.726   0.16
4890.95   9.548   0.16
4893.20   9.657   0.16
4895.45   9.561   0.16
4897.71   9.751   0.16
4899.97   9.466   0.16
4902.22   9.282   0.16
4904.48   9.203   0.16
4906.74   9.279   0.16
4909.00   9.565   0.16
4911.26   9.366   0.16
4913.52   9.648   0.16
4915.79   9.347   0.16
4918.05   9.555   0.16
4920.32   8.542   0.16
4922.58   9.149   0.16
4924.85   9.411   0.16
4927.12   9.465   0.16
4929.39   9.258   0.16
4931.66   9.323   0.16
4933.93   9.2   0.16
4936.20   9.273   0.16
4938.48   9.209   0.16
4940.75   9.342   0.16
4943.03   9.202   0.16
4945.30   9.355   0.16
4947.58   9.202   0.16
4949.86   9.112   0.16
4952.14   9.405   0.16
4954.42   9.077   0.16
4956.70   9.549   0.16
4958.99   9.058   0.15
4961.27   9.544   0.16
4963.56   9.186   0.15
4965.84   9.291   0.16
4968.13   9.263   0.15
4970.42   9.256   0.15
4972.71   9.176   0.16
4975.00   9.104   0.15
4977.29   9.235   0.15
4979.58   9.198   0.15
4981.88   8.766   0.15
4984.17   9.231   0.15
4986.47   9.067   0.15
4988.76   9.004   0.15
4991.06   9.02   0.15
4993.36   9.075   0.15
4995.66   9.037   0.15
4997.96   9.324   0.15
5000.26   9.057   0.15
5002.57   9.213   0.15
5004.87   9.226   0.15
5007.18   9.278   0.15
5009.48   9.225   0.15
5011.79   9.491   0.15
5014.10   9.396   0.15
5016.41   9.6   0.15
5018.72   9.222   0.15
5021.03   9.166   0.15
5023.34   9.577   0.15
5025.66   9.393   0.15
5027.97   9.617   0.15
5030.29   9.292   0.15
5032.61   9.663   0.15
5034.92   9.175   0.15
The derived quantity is 8.0 angstrom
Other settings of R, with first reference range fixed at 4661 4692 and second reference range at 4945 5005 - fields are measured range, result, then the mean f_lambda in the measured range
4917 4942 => 0.9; 9.25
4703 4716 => -0.8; 12.3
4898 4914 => 0.7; 9.41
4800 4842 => -3.1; 11.4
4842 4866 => -0.2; 10.4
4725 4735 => -4.2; 16.2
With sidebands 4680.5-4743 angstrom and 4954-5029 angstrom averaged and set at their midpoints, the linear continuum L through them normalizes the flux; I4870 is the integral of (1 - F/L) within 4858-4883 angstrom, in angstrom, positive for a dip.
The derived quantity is 3.0 angstrom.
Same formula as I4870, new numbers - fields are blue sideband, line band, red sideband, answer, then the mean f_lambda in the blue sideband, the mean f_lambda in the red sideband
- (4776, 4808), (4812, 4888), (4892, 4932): 3.5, 12.5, 9.38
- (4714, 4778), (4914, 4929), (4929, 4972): 1.5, 16.8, 9.27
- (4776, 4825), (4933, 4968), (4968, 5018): 2.0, 12.1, 9.19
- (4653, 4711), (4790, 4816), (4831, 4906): -4.2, 11.9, 10.1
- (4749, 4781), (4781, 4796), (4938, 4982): 4.0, 17.1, 9.24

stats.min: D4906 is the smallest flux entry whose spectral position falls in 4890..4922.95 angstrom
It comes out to 8.542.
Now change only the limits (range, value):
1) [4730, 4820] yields 6.562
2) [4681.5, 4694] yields 11.94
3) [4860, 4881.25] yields 9.472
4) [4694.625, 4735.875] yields 9.382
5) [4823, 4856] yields 10.2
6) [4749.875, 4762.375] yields 17.04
